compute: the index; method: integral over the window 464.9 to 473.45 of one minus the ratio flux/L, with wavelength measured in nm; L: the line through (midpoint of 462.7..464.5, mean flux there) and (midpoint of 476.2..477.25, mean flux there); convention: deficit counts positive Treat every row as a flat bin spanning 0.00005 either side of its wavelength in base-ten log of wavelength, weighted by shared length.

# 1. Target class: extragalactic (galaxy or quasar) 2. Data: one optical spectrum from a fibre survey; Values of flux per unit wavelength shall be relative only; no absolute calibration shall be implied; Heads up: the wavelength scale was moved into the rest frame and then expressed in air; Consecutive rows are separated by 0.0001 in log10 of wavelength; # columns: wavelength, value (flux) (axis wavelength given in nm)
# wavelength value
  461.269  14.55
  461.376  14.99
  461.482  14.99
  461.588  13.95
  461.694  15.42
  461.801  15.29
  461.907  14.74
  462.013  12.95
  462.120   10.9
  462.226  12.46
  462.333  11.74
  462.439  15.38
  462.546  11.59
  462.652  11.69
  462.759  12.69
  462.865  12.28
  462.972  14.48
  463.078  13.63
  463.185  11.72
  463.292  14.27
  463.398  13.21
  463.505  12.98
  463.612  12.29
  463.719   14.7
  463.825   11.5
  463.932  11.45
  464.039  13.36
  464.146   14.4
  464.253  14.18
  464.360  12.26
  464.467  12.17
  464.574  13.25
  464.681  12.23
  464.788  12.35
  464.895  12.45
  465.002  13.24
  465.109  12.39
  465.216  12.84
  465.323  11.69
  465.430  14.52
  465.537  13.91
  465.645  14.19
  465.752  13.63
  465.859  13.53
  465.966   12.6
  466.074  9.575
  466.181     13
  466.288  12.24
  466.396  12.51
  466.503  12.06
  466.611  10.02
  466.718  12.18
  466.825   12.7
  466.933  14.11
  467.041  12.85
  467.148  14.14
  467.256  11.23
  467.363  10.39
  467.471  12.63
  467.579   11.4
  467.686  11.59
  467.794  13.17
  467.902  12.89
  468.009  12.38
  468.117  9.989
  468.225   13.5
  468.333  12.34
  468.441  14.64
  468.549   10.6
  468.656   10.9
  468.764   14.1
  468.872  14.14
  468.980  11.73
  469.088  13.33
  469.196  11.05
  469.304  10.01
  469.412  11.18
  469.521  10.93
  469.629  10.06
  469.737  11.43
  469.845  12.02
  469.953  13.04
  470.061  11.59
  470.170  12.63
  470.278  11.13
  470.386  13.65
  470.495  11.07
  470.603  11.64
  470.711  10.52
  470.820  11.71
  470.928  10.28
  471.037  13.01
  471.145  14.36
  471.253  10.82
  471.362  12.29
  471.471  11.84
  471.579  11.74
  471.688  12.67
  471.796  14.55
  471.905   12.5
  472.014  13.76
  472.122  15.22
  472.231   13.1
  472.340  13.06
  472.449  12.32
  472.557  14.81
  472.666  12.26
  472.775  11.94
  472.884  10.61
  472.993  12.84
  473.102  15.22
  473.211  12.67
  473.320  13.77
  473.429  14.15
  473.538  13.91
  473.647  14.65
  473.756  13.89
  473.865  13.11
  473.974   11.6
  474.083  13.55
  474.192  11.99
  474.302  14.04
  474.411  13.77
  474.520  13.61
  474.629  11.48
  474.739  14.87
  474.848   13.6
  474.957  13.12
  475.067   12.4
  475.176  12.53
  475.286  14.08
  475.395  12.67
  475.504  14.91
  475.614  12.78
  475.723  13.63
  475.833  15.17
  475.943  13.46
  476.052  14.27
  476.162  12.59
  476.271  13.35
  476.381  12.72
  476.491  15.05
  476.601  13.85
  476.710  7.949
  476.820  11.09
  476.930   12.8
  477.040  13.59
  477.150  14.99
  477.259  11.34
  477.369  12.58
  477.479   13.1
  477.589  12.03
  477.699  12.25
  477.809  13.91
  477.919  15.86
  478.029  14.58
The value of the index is 0.32 nm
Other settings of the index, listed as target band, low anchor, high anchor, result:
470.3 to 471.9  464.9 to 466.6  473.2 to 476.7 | 0.12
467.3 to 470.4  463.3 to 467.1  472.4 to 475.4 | 0.23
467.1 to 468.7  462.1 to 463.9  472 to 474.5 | 0.11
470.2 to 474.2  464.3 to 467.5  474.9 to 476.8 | 0.06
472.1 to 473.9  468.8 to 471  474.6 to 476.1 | -0.09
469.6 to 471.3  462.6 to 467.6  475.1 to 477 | 0.14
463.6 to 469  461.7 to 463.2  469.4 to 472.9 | 0.05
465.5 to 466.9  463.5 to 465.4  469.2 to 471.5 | 0.00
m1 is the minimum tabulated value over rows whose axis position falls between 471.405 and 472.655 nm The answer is 11.74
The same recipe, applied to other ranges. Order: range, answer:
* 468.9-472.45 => 10.01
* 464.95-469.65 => 9.575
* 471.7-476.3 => 10.61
